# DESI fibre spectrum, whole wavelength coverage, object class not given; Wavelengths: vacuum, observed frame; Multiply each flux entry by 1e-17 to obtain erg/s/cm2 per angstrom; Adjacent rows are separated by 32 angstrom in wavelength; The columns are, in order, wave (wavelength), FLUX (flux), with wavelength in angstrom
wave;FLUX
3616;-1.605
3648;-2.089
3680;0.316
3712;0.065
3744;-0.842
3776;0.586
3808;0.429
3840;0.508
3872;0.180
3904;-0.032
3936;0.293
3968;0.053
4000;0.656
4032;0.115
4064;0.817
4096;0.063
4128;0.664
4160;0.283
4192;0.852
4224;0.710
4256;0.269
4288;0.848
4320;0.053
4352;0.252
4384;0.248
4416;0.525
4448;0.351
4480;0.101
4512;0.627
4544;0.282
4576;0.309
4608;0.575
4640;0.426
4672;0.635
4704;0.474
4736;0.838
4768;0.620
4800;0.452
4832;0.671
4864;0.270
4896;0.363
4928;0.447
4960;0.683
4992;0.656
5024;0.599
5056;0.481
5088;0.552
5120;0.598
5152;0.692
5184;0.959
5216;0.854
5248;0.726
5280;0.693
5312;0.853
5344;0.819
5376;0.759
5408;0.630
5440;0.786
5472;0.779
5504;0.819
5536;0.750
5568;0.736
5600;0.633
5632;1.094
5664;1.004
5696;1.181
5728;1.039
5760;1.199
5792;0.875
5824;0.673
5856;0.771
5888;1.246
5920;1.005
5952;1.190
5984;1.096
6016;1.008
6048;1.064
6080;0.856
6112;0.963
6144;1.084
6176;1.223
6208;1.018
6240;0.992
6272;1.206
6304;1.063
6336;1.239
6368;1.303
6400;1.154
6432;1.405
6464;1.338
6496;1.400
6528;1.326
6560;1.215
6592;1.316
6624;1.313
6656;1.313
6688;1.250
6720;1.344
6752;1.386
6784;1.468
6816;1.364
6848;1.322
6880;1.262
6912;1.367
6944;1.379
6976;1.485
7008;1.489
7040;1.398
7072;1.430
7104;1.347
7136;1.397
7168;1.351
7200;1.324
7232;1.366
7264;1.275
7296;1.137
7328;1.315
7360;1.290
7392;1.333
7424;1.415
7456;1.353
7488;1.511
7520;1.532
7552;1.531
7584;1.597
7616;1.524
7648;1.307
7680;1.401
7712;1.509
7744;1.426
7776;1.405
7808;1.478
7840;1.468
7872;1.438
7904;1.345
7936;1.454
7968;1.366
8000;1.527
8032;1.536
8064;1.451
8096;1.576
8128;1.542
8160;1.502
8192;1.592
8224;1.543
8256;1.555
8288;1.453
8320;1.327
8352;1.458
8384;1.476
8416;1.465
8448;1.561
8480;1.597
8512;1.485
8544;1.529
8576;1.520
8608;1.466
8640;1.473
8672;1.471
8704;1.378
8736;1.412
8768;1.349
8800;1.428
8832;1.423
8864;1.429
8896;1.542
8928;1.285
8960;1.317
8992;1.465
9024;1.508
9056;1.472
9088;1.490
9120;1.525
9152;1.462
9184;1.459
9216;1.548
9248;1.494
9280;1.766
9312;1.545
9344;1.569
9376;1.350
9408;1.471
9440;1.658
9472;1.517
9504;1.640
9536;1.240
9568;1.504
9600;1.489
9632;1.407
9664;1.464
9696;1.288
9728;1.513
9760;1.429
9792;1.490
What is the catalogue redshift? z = 0.412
